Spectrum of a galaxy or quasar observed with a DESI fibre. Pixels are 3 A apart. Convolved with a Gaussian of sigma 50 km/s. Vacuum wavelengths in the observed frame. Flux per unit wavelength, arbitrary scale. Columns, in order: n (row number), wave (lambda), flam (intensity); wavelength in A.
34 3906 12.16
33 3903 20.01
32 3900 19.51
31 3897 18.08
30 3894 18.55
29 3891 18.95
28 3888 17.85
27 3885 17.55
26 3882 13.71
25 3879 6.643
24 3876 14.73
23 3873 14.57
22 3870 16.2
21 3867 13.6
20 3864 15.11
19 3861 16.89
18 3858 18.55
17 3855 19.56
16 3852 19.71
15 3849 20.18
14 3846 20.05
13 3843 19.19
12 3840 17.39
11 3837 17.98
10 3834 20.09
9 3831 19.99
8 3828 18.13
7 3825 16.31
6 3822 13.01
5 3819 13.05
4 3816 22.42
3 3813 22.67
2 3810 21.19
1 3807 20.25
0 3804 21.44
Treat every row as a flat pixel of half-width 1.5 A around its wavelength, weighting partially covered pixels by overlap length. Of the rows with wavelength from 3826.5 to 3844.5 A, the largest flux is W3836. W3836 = 20.09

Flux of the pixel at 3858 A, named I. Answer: 18.55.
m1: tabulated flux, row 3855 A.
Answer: 19.56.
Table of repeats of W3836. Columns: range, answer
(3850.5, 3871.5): 19.71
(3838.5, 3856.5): 20.18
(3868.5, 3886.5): 17.55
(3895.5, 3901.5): 19.51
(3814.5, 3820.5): 22.42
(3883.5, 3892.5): 18.95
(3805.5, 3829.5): 22.67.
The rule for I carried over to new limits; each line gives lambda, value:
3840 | 17.39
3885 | 17.55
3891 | 18.95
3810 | 21.19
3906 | 12.16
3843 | 19.19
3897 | 18.08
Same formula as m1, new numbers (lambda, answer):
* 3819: 13.05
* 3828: 18.13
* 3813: 22.67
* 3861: 16.89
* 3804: 21.44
